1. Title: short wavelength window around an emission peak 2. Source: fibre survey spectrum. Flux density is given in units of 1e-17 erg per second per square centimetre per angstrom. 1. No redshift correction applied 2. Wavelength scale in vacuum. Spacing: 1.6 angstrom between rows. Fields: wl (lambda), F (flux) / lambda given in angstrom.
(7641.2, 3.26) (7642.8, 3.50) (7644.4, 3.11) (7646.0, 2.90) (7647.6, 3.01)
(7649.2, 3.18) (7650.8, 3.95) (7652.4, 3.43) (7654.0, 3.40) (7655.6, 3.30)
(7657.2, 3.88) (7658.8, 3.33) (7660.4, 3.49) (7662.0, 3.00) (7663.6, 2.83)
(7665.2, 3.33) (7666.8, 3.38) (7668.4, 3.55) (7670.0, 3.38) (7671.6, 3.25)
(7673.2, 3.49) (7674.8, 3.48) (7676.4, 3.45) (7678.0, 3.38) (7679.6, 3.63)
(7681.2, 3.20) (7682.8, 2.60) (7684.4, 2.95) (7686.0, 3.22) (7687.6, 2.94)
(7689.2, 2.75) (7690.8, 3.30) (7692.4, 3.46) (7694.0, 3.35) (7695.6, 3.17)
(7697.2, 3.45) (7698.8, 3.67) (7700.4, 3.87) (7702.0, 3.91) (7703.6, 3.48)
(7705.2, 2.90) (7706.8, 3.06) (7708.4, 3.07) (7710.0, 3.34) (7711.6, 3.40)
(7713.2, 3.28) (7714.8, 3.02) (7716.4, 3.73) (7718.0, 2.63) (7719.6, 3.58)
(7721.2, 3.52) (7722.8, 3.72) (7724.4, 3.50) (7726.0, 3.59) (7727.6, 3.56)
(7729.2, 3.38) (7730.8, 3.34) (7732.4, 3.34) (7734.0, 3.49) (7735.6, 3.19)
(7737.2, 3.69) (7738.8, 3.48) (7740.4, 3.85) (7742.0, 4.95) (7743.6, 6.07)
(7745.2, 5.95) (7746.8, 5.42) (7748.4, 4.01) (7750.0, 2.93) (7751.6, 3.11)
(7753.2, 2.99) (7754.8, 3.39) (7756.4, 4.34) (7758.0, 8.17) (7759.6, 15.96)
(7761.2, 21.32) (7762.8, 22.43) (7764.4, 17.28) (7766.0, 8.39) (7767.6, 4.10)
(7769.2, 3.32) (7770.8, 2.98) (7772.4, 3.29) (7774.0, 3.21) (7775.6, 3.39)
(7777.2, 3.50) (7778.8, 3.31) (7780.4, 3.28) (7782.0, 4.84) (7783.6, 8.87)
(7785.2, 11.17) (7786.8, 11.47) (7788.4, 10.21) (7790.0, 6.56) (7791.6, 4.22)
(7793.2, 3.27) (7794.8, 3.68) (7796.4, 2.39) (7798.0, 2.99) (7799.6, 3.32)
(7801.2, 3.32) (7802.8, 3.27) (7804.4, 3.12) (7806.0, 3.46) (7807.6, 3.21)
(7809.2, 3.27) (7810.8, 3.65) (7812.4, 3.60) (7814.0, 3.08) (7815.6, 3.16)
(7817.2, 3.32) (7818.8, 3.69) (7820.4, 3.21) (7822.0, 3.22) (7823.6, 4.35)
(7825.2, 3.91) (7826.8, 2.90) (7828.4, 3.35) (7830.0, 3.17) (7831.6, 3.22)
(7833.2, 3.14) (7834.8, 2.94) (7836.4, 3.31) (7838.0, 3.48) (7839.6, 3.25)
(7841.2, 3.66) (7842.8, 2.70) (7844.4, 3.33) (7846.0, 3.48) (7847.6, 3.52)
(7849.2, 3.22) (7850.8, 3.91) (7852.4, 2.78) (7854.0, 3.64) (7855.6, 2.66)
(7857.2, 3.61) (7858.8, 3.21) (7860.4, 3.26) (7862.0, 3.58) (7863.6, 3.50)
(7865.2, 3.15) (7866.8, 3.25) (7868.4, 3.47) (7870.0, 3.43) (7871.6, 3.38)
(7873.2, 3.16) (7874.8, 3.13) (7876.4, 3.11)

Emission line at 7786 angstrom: [N II]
